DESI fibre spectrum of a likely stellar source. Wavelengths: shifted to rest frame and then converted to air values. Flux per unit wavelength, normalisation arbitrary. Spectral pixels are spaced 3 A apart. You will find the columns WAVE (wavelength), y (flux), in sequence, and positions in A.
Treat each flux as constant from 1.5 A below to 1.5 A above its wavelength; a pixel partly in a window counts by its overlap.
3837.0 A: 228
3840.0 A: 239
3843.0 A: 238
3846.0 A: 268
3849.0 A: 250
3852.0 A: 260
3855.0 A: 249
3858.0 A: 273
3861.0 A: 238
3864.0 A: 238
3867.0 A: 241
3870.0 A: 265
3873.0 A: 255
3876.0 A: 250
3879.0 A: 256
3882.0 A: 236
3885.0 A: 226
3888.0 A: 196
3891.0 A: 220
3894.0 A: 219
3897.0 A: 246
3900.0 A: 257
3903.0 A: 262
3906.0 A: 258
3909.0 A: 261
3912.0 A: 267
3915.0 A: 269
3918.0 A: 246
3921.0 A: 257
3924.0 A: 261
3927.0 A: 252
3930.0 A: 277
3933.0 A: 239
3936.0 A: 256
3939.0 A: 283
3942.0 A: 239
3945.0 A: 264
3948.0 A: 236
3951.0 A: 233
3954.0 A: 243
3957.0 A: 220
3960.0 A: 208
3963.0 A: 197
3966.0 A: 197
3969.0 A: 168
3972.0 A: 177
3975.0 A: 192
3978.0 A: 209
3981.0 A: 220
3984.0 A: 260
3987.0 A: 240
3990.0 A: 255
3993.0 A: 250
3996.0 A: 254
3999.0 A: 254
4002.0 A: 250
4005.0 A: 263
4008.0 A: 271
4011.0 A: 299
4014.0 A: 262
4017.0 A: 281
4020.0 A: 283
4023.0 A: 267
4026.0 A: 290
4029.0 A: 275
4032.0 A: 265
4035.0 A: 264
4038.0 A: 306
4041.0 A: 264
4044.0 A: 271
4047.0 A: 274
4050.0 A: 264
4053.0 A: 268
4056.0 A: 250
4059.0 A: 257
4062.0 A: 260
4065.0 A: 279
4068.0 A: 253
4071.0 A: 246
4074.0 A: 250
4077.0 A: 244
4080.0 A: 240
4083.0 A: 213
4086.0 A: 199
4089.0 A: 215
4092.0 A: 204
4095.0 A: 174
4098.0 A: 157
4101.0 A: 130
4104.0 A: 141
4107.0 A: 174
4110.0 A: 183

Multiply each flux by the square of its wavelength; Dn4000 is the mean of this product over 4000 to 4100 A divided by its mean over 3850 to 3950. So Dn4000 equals 1.09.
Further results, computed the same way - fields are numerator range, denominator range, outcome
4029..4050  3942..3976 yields 1.33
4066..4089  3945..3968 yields 1.13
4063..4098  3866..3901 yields 1.05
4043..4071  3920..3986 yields 1.20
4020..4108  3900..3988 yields 1.06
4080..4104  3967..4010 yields 0.83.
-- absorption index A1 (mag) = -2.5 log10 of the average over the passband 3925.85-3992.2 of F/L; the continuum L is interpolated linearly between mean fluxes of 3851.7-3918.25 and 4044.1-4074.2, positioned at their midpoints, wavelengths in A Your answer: 0.10 mag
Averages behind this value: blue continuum 247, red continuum 261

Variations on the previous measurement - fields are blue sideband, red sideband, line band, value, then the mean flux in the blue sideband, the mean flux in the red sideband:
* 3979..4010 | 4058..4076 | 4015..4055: -0.08 mag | 252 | 257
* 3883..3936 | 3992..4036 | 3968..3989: 0.23 mag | 248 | 269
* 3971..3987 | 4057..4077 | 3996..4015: -0.17 mag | 215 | 256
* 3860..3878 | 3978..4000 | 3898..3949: -0.05 mag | 248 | 245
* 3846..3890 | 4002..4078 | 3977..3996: 0.09 mag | 246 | 268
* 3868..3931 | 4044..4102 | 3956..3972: 0.24 mag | 249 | 232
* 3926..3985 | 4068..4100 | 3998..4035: -0.22 mag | 228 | 215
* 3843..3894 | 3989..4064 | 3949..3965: 0.17 mag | 244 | 268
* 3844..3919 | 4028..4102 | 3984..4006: -0.04 mag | 248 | 241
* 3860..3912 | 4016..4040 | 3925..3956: 0.02 mag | 243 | 279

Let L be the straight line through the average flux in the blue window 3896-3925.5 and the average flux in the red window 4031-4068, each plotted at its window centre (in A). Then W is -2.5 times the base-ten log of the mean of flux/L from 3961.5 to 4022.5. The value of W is 0.11 mag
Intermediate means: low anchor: 259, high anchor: 268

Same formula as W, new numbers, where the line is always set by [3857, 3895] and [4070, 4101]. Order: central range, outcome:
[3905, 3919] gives -0.12 mag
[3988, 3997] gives -0.13 mag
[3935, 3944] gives -0.13 mag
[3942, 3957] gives -0.06 mag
